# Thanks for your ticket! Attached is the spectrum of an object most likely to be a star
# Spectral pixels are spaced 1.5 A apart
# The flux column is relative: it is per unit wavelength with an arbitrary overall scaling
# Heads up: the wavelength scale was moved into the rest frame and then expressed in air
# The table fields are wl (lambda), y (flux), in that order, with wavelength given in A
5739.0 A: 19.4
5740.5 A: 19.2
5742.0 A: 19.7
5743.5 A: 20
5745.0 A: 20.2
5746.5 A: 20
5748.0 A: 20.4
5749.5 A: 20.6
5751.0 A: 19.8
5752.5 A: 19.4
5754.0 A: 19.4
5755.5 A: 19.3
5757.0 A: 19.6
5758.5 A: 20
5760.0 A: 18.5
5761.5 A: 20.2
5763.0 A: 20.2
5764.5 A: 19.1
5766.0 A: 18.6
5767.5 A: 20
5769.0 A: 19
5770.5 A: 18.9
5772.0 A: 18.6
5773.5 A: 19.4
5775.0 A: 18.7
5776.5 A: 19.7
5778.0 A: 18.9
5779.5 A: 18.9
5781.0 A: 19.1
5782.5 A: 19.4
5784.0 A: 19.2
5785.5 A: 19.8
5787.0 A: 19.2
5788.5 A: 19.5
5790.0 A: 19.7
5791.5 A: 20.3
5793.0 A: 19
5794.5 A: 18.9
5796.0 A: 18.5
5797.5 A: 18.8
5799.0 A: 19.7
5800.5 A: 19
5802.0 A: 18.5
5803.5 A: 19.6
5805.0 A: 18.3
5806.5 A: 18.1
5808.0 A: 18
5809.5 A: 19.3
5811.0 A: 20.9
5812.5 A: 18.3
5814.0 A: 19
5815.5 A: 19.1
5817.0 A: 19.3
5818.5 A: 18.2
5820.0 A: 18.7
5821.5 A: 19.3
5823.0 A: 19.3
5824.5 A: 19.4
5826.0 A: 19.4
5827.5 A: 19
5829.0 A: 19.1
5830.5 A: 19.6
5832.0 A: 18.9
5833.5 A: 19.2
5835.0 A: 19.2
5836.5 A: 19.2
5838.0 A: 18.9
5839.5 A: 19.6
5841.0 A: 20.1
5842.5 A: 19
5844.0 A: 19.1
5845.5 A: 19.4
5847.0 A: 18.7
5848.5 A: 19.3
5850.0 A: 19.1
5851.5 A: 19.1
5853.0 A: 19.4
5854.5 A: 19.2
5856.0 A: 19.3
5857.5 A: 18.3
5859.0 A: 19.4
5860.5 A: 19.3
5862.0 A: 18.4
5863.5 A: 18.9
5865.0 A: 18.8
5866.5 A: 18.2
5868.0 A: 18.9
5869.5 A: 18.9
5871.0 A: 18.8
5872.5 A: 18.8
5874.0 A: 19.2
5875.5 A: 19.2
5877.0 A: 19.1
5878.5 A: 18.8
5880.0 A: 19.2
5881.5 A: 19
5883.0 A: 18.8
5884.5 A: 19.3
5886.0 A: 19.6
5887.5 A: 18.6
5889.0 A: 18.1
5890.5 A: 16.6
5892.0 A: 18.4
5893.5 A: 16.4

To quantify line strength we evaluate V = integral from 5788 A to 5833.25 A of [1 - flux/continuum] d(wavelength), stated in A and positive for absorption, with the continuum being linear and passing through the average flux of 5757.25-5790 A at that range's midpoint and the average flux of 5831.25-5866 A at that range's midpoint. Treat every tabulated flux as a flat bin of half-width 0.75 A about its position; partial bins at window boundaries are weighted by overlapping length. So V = 0.28 A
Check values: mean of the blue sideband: 19.3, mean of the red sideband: 19.1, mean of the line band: 19.1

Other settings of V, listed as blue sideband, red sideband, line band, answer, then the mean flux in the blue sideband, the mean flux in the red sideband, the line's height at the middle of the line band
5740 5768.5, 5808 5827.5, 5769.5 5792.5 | 0.2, 19.7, 19.1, 19.5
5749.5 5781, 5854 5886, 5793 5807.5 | 0.3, 19.3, 19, 19.2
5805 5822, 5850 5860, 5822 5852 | -0.3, 18.9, 19.1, 19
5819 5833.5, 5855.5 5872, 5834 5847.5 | -0.2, 19.2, 18.8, 19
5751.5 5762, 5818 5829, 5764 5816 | 0.4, 19.5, 19.1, 19.3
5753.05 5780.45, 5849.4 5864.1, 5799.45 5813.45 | 0.2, 19.3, 19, 19.2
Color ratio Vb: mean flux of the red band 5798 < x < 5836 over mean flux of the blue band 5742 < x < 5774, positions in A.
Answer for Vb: 1.0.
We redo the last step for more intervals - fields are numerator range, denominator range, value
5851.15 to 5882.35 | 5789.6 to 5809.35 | 1.00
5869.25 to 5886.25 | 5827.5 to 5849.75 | 0.99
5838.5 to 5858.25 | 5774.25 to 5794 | 0.99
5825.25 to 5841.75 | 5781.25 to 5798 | 1.00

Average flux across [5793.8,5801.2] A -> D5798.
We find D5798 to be 19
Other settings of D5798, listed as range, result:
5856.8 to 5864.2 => 18.9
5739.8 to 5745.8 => 19.8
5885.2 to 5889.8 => 18.7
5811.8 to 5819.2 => 18.8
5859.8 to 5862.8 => 18.8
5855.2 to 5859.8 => 19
